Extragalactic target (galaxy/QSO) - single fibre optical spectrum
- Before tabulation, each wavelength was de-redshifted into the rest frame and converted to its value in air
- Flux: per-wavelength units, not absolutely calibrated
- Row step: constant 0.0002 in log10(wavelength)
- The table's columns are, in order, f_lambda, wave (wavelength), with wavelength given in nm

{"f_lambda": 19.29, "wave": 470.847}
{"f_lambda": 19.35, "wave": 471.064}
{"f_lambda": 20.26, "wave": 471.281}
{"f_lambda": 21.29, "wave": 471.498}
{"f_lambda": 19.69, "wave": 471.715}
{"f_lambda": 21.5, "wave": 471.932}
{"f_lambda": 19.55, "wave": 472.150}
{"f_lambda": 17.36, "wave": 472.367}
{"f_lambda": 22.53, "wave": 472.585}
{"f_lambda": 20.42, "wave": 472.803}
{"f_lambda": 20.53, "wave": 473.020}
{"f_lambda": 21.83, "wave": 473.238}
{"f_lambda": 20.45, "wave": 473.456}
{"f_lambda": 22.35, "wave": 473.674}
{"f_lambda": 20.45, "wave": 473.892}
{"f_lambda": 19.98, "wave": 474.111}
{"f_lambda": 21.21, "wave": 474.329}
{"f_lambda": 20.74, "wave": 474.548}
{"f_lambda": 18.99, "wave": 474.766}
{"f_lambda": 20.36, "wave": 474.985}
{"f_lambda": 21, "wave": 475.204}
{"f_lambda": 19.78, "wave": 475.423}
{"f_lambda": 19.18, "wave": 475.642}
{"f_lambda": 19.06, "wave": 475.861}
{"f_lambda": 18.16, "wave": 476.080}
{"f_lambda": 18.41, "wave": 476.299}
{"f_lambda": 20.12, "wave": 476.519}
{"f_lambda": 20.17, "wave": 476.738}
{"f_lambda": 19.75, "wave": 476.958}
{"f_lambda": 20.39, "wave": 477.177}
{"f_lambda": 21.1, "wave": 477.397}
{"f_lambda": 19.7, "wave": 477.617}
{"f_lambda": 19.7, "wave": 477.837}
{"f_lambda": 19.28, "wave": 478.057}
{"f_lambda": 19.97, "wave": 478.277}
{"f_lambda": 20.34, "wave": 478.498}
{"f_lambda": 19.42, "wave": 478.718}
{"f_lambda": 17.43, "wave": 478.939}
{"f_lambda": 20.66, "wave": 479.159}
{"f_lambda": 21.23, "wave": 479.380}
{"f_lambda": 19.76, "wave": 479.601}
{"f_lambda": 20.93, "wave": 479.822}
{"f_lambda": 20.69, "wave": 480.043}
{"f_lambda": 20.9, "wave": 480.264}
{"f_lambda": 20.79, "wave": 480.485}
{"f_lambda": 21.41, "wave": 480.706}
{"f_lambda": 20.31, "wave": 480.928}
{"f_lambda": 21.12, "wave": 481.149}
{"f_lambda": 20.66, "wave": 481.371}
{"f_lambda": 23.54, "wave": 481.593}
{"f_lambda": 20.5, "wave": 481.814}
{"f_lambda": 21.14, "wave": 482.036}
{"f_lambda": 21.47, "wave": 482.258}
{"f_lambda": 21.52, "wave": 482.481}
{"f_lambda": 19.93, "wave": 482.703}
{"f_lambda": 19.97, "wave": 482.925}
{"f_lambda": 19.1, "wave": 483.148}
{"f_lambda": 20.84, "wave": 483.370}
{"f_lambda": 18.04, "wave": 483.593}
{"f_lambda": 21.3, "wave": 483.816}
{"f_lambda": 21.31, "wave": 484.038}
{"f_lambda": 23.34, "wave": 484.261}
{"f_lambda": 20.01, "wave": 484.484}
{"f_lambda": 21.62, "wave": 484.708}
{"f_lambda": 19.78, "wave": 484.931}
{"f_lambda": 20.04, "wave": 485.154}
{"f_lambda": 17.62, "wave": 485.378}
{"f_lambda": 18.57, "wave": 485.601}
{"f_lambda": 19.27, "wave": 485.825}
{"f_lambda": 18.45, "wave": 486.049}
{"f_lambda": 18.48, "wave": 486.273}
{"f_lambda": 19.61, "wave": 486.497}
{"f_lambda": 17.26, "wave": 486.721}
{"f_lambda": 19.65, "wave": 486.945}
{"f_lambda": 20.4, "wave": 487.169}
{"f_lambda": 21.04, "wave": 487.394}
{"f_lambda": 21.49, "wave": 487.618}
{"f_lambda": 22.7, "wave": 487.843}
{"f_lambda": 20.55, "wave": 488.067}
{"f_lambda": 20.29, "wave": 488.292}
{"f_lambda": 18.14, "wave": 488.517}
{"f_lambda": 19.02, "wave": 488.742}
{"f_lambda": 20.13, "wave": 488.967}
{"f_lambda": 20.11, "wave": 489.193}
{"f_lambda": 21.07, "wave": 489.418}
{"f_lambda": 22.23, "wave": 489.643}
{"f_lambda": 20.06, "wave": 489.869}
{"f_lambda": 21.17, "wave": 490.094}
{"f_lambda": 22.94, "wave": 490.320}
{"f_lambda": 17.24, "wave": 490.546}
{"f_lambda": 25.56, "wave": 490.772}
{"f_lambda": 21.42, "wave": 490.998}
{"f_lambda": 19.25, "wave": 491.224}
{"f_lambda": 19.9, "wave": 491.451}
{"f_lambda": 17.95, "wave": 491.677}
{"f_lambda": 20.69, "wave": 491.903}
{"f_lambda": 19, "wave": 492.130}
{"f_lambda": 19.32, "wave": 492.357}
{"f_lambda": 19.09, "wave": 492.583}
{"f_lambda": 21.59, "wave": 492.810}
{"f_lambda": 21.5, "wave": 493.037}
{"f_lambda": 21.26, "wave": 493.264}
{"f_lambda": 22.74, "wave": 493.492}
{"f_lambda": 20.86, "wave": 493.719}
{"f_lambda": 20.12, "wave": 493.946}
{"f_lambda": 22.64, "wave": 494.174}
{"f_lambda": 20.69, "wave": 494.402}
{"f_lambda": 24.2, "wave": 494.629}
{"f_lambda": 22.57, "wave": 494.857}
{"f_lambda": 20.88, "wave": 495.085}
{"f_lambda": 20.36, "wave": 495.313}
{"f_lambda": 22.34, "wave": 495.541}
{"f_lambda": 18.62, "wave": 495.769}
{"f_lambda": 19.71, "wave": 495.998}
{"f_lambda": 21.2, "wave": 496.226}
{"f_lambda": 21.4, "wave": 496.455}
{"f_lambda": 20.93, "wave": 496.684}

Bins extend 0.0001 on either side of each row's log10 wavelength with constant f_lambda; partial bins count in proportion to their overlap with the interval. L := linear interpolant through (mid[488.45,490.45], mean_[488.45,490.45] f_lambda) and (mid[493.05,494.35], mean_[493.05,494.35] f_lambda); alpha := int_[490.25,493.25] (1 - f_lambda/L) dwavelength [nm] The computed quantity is 0.09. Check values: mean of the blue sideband 20.6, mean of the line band 20.4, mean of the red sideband 21.5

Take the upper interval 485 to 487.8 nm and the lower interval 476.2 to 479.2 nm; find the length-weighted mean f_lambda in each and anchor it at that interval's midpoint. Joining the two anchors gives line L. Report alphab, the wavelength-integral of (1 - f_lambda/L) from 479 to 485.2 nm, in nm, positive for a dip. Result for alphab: -0.378 nm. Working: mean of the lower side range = 19.7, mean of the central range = 20.8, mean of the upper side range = 19.4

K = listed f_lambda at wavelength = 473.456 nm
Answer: 20.45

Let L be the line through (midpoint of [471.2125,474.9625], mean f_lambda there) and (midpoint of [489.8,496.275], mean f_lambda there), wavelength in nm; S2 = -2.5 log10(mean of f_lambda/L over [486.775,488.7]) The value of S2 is 0.02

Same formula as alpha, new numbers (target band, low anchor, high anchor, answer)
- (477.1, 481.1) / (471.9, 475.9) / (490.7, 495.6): 0.06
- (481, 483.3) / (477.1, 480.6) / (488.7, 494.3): -0.07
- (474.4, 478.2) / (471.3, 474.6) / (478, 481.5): 0.13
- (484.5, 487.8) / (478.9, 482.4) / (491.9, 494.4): 0.19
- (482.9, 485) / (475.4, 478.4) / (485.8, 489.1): -0.09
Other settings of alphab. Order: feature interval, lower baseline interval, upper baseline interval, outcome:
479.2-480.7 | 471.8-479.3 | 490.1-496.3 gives -0.04 nm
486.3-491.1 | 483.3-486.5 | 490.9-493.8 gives -0.10 nm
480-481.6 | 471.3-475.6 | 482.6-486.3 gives -0.08 nm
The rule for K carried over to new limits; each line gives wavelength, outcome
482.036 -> 21.14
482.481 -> 21.52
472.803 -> 20.42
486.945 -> 19.65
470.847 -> 19.29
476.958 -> 19.75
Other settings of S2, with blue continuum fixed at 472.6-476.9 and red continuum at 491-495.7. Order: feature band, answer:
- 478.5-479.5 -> 0.03 mag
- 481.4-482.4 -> -0.06 mag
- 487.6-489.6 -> 0.01 mag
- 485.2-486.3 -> 0.11 mag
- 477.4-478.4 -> 0.03 mag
